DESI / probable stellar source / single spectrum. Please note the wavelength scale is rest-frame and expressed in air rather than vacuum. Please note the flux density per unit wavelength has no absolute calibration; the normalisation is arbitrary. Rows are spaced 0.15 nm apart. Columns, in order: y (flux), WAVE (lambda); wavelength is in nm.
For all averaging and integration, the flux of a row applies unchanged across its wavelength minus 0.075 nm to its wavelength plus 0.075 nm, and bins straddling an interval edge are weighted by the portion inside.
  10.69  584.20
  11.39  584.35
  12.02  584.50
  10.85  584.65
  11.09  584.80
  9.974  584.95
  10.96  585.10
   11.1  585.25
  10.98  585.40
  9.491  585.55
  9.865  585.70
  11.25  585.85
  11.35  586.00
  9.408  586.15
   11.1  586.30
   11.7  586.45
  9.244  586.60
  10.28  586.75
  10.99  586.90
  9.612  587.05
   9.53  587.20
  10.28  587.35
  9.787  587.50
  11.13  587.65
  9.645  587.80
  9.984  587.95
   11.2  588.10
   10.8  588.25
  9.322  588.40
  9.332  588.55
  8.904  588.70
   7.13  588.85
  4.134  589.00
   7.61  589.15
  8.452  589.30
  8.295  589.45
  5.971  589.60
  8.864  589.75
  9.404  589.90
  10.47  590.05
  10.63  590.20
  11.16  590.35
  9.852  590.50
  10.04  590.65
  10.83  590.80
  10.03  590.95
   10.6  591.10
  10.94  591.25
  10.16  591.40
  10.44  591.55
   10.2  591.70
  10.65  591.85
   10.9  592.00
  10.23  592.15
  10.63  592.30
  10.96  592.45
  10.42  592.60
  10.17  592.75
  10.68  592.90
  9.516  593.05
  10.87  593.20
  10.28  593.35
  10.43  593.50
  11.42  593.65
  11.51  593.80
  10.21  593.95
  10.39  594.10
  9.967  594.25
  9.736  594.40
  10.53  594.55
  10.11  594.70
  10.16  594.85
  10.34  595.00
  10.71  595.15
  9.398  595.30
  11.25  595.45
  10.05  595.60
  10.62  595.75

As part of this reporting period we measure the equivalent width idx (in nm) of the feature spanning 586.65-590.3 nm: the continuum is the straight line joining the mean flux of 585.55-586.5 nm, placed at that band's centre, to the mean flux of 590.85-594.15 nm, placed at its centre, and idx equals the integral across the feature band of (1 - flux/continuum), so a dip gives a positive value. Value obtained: 0.47 nm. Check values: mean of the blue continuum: 10.7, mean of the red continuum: 10.5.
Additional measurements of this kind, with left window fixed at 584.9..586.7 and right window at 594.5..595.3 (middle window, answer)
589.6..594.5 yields 0.01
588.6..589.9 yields 0.36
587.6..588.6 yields 0.03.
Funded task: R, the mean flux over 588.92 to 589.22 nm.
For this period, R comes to 5.86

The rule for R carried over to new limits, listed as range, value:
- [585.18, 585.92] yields 10.5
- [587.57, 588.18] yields 10.5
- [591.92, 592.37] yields 10.6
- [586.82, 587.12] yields 10.3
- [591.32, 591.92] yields 10.4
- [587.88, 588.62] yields 10.1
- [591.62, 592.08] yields 10.6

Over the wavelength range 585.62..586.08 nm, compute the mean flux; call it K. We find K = 10.8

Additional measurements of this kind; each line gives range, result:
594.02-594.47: 10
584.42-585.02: 11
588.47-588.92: 8.48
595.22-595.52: 10.3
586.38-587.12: 10.4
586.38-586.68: 10.4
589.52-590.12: 8.66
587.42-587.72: 10.4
